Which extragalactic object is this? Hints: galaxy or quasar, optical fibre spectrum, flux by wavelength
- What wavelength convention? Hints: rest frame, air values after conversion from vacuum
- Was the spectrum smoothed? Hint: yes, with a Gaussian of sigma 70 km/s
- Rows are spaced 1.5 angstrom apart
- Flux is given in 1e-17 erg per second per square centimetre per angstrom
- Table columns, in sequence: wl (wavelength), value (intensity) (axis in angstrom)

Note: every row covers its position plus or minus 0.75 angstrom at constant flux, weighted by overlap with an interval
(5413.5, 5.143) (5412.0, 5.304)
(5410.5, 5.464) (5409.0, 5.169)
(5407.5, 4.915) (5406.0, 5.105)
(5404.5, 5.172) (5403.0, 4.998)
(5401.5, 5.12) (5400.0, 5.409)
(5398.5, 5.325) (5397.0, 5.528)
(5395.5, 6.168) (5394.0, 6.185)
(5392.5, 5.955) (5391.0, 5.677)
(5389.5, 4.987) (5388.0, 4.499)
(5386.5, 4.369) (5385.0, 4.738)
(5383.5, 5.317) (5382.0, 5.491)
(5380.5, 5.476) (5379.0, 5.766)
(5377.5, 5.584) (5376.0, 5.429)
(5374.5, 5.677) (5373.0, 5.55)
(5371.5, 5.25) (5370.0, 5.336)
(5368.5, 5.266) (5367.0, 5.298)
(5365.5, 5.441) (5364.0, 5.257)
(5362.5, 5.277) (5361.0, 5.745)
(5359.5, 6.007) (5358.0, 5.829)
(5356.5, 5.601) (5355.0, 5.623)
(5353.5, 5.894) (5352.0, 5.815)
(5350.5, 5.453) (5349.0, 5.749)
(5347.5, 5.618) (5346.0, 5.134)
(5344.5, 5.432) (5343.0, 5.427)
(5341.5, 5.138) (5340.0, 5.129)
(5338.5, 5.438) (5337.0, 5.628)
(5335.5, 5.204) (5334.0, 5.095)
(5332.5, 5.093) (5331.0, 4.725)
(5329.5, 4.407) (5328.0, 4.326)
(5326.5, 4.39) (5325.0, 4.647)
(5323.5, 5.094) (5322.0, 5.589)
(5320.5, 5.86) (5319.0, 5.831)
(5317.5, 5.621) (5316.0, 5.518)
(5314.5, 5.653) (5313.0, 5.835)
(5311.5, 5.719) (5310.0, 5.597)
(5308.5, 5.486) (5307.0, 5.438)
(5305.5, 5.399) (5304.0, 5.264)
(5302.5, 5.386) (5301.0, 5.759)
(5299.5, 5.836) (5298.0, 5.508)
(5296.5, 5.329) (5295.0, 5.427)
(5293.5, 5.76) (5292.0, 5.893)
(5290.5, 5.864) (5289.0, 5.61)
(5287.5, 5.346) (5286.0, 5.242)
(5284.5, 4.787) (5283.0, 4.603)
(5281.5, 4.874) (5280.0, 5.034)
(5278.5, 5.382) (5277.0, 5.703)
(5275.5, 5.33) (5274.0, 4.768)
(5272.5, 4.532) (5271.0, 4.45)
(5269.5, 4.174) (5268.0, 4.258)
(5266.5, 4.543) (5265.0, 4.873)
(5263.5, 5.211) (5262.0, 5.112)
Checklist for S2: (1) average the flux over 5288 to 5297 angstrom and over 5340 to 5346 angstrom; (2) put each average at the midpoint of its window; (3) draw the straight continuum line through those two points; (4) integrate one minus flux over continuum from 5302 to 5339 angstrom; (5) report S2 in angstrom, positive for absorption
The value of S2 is 1.08 angstrom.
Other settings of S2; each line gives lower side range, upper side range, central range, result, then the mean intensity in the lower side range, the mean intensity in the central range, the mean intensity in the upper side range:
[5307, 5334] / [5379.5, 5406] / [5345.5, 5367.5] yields -1.26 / 5.26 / 5.59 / 5.32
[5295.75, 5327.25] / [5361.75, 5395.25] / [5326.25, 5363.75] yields 0.53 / 5.46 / 5.34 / 5.37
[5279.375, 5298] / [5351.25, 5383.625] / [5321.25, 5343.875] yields 1.76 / 5.32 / 5.02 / 5.55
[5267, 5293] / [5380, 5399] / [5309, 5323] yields -1.42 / 5.05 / 5.68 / 5.36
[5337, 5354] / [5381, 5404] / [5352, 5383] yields -0.82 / 5.48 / 5.54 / 5.32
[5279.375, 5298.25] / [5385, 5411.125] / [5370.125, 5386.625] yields -0.25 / 5.33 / 5.37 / 5.28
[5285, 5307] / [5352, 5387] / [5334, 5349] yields 0.36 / 5.53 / 5.36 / 5.46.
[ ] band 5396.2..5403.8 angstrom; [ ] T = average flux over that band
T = 5.28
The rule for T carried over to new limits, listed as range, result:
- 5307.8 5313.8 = 5.66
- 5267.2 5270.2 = 4.22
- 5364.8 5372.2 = 5.32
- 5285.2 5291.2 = 5.51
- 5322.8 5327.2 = 4.71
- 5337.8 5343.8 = 5.28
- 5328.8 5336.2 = 4.91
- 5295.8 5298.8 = 5.43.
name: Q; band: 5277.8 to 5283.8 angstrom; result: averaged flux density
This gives 4.97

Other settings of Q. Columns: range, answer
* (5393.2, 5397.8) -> 5.95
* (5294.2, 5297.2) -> 5.39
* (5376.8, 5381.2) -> 5.61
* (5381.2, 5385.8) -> 5.18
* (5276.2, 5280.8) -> 5.37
